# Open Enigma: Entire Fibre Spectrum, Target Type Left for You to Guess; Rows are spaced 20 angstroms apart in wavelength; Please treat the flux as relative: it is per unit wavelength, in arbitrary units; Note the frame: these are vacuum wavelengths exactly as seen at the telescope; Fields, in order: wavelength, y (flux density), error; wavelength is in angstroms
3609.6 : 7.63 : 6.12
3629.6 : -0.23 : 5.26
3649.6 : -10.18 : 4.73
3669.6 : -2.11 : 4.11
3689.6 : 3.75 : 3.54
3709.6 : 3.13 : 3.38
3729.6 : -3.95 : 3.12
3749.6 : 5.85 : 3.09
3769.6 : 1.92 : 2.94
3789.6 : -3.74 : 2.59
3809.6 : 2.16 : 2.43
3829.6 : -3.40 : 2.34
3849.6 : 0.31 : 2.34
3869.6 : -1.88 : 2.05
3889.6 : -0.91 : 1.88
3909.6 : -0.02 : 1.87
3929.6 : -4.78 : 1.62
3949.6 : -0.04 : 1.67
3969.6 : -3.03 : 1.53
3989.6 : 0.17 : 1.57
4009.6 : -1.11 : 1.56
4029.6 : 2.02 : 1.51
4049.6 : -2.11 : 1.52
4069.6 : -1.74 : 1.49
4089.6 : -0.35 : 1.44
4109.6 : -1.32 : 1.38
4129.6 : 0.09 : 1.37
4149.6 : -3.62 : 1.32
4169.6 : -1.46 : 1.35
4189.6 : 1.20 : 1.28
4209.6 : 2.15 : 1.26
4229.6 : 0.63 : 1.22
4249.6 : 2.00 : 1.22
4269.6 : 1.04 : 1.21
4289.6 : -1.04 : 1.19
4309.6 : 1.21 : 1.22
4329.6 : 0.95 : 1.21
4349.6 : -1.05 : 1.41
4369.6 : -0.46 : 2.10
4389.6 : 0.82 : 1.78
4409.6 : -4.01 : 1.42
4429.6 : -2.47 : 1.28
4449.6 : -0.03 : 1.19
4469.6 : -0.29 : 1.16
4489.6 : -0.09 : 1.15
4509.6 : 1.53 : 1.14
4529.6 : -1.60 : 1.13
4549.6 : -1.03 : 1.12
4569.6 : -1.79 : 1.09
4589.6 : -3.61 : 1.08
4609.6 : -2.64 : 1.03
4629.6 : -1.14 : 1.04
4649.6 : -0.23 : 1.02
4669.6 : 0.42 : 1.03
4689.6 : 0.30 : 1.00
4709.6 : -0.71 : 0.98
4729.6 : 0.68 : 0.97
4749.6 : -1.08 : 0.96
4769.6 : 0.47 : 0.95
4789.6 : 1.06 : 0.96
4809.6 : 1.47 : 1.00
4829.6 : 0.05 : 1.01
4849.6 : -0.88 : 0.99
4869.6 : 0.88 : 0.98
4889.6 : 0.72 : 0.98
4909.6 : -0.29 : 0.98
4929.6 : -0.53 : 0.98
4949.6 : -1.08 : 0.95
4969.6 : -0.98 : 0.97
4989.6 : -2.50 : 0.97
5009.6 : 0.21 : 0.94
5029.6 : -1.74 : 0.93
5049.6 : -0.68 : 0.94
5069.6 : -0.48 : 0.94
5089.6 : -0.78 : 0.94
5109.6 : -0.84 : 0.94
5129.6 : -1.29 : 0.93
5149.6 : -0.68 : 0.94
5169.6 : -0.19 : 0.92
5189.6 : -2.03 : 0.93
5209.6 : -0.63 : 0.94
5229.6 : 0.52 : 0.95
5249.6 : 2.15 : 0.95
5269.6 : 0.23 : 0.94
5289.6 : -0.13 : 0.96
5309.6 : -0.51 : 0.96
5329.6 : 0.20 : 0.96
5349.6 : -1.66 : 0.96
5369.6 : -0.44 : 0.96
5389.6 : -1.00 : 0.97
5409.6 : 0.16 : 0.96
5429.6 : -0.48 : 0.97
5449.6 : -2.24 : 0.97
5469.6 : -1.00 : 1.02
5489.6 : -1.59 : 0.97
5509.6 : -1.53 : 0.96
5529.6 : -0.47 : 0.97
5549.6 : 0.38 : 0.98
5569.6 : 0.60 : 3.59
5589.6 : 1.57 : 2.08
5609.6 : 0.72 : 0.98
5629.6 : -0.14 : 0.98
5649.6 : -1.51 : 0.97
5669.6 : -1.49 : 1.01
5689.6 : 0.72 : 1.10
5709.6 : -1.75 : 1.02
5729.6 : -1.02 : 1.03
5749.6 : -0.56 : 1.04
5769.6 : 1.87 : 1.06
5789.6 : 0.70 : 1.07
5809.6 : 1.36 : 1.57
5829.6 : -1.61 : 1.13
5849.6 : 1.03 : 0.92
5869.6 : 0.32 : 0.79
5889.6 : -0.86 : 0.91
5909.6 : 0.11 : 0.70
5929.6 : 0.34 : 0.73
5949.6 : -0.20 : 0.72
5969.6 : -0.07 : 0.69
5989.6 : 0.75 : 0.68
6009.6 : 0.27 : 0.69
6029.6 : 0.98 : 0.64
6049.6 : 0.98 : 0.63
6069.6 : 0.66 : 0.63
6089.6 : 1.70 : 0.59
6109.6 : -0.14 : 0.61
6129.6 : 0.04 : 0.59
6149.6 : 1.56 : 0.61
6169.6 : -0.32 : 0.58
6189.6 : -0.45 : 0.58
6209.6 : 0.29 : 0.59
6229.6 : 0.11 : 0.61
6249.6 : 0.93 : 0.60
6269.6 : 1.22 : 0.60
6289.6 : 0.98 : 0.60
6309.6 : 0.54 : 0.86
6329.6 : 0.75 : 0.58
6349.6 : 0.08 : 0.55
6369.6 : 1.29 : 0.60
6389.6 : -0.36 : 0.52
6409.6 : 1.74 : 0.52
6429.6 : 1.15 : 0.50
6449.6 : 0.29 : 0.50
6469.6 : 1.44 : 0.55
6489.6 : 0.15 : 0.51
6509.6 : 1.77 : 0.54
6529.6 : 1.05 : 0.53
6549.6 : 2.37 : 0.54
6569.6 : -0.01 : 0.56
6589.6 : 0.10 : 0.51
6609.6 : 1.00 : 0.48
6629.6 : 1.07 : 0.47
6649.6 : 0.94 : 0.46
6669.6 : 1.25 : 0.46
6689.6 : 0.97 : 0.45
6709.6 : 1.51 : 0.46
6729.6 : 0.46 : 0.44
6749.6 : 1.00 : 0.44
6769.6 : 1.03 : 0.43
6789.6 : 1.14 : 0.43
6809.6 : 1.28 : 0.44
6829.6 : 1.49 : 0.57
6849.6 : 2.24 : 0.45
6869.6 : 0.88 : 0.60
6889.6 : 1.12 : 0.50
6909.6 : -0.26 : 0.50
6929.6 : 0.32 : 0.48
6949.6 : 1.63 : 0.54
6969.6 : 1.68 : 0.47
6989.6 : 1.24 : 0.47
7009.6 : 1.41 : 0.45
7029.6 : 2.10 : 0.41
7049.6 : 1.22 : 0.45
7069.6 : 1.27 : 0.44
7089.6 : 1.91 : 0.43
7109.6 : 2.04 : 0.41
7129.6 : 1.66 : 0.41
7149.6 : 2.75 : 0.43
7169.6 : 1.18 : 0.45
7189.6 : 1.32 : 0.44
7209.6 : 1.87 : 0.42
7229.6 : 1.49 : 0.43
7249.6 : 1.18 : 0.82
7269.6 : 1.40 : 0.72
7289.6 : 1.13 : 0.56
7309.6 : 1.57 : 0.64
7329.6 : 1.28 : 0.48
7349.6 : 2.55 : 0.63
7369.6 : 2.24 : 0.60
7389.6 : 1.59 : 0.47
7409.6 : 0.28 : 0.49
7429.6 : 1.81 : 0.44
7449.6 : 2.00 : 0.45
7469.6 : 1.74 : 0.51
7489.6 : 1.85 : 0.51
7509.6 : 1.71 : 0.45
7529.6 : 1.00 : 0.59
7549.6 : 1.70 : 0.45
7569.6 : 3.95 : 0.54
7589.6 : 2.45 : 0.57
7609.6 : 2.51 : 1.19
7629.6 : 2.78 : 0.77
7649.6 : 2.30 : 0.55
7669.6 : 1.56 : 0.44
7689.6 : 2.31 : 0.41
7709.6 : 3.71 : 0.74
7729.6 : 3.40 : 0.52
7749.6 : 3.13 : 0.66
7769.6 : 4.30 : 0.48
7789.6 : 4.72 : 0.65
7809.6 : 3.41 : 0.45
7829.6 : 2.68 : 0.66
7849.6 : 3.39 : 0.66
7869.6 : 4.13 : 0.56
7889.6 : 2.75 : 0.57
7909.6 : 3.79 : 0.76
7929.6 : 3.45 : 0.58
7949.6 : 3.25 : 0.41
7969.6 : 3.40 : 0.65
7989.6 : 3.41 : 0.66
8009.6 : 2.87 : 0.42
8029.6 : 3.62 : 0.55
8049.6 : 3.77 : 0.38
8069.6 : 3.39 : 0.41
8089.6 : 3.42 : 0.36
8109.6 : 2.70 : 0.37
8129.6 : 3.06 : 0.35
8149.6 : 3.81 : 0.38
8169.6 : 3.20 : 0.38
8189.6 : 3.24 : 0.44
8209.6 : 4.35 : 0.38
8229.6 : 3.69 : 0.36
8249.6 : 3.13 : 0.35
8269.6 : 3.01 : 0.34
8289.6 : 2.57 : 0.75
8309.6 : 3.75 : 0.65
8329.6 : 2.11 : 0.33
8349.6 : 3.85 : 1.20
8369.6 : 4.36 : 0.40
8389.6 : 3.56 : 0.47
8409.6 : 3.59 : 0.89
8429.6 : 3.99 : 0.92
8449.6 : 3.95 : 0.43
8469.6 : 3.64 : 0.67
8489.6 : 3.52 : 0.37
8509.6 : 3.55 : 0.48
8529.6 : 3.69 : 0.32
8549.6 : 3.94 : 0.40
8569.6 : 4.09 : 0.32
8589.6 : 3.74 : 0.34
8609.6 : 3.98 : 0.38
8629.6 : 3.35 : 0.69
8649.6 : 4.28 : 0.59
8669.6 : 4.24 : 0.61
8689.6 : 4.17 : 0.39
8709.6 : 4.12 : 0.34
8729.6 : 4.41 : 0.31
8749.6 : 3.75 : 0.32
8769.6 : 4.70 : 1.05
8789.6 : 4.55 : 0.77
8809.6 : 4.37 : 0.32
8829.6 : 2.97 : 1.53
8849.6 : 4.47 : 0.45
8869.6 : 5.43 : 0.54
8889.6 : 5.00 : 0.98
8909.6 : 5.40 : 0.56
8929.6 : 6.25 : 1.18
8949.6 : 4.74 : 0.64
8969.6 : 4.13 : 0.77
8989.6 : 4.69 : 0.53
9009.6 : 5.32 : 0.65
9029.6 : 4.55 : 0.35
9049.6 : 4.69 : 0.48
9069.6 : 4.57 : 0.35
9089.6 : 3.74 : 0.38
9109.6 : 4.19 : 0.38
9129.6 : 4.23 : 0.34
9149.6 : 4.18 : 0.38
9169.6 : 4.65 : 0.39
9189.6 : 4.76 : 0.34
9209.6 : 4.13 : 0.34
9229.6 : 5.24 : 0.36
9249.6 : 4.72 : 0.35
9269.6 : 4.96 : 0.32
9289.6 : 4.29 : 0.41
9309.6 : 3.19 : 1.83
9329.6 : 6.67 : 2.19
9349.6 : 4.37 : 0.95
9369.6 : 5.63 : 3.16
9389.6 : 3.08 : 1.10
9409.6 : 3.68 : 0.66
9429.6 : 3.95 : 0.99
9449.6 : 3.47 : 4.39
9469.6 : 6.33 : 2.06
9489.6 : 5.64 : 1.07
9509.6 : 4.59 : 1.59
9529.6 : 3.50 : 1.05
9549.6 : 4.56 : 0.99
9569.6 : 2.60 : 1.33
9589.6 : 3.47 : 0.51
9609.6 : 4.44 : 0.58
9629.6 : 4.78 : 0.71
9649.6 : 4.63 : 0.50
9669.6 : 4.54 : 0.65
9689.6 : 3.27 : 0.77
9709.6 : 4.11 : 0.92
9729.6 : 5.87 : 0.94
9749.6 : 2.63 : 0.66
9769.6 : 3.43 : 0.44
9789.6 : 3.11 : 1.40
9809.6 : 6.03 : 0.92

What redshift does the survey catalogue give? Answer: 0.93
